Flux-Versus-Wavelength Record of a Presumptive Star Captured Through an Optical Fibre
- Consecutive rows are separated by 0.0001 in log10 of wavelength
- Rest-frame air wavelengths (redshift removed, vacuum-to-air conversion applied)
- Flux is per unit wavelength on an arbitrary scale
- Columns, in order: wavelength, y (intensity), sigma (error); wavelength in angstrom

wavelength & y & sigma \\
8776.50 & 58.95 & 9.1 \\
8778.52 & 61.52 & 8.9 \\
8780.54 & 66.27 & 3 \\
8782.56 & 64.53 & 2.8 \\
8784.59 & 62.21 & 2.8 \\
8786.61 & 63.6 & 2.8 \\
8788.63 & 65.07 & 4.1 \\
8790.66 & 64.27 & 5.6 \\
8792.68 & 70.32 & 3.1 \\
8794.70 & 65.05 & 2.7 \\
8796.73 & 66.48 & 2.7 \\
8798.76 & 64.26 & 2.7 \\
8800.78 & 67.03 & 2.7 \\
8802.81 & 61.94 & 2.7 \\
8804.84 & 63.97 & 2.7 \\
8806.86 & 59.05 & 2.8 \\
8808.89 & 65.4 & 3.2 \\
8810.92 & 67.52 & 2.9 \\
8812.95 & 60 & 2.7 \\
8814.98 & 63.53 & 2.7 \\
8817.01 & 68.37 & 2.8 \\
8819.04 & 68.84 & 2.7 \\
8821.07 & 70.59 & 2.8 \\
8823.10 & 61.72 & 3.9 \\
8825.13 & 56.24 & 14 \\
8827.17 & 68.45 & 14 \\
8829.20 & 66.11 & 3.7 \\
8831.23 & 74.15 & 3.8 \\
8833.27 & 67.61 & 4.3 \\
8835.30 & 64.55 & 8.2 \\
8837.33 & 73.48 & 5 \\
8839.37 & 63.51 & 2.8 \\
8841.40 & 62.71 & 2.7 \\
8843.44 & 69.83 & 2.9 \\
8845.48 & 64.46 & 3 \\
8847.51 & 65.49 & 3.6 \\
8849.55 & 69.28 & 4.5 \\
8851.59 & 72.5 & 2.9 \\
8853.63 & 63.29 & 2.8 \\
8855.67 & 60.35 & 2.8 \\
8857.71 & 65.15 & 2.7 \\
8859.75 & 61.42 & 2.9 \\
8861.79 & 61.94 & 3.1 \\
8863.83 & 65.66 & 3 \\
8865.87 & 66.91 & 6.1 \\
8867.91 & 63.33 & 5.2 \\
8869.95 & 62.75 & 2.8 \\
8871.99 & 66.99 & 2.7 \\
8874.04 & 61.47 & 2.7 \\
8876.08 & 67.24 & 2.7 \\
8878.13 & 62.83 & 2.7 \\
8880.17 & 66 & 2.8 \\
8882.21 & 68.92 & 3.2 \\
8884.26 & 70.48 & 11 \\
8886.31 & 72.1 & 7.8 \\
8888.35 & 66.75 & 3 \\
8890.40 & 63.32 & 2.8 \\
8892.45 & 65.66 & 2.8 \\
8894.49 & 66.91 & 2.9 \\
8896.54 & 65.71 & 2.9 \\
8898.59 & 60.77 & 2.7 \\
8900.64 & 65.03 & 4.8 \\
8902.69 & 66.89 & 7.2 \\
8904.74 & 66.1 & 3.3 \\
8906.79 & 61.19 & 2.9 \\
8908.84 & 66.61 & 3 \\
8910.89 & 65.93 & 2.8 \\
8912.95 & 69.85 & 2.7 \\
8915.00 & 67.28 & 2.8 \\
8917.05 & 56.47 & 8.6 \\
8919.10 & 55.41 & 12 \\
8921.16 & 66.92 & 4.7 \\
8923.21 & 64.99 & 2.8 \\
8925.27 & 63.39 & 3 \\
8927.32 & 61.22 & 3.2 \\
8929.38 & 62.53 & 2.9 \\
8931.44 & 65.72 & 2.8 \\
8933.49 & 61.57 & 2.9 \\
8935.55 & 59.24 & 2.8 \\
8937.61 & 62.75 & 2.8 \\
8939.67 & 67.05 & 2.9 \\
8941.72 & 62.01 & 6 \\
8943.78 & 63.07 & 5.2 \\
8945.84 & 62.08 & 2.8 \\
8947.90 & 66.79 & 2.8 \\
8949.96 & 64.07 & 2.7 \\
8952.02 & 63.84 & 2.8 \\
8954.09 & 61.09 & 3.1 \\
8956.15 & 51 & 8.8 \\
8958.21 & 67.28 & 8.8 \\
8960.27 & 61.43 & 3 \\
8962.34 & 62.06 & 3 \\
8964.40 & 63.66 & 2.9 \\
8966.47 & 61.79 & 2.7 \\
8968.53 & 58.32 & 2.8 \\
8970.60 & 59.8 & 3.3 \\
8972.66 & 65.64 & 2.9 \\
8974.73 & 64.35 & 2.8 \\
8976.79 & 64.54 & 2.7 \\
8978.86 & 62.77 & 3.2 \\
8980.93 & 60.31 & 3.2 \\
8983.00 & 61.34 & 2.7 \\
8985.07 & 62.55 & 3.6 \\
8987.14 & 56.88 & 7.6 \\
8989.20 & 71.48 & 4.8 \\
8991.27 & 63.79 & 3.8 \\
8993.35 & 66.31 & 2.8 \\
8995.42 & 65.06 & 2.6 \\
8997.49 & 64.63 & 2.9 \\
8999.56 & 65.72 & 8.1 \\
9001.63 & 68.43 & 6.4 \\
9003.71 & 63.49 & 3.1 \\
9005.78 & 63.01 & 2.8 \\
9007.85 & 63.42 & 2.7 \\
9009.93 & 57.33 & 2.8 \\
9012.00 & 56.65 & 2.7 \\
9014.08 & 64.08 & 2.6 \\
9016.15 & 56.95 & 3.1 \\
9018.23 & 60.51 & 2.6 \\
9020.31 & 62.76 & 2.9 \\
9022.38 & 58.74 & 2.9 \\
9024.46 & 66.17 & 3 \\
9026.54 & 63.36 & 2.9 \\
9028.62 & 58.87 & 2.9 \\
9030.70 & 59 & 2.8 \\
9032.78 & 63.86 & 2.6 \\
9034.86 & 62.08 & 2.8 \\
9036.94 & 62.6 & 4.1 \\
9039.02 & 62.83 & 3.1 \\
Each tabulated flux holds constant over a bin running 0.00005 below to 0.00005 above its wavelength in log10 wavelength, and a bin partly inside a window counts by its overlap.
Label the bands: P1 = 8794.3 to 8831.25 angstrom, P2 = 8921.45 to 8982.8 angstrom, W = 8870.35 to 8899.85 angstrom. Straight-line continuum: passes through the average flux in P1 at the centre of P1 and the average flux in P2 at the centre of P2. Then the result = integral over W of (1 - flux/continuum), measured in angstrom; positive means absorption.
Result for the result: -1.1 angstrom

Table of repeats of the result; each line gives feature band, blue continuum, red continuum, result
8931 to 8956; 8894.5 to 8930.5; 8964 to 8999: 0.3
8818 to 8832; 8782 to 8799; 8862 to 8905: -0.2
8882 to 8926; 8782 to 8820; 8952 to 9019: -1.2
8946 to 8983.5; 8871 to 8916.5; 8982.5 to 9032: 0.9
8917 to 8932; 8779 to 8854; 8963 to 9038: 0.4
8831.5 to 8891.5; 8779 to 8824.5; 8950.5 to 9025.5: -1.8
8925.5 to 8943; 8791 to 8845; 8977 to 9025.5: 0.3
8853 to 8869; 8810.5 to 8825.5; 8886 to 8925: 0.3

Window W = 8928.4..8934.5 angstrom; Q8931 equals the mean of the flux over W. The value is 63.3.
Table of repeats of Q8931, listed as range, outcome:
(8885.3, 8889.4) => 69.4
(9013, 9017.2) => 60.4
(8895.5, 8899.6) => 63.2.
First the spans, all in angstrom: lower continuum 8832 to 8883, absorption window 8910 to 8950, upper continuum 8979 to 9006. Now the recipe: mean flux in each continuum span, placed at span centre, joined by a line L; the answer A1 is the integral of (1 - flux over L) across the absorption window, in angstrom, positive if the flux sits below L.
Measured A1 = 0.8 angstrom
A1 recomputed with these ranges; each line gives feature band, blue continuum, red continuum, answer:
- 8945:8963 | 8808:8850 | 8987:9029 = 0.5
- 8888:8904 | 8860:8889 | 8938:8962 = 0.0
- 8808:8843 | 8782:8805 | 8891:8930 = -0.8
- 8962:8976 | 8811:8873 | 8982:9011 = 0.4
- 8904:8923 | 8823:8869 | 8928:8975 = -0.1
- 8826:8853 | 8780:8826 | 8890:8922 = -1.3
